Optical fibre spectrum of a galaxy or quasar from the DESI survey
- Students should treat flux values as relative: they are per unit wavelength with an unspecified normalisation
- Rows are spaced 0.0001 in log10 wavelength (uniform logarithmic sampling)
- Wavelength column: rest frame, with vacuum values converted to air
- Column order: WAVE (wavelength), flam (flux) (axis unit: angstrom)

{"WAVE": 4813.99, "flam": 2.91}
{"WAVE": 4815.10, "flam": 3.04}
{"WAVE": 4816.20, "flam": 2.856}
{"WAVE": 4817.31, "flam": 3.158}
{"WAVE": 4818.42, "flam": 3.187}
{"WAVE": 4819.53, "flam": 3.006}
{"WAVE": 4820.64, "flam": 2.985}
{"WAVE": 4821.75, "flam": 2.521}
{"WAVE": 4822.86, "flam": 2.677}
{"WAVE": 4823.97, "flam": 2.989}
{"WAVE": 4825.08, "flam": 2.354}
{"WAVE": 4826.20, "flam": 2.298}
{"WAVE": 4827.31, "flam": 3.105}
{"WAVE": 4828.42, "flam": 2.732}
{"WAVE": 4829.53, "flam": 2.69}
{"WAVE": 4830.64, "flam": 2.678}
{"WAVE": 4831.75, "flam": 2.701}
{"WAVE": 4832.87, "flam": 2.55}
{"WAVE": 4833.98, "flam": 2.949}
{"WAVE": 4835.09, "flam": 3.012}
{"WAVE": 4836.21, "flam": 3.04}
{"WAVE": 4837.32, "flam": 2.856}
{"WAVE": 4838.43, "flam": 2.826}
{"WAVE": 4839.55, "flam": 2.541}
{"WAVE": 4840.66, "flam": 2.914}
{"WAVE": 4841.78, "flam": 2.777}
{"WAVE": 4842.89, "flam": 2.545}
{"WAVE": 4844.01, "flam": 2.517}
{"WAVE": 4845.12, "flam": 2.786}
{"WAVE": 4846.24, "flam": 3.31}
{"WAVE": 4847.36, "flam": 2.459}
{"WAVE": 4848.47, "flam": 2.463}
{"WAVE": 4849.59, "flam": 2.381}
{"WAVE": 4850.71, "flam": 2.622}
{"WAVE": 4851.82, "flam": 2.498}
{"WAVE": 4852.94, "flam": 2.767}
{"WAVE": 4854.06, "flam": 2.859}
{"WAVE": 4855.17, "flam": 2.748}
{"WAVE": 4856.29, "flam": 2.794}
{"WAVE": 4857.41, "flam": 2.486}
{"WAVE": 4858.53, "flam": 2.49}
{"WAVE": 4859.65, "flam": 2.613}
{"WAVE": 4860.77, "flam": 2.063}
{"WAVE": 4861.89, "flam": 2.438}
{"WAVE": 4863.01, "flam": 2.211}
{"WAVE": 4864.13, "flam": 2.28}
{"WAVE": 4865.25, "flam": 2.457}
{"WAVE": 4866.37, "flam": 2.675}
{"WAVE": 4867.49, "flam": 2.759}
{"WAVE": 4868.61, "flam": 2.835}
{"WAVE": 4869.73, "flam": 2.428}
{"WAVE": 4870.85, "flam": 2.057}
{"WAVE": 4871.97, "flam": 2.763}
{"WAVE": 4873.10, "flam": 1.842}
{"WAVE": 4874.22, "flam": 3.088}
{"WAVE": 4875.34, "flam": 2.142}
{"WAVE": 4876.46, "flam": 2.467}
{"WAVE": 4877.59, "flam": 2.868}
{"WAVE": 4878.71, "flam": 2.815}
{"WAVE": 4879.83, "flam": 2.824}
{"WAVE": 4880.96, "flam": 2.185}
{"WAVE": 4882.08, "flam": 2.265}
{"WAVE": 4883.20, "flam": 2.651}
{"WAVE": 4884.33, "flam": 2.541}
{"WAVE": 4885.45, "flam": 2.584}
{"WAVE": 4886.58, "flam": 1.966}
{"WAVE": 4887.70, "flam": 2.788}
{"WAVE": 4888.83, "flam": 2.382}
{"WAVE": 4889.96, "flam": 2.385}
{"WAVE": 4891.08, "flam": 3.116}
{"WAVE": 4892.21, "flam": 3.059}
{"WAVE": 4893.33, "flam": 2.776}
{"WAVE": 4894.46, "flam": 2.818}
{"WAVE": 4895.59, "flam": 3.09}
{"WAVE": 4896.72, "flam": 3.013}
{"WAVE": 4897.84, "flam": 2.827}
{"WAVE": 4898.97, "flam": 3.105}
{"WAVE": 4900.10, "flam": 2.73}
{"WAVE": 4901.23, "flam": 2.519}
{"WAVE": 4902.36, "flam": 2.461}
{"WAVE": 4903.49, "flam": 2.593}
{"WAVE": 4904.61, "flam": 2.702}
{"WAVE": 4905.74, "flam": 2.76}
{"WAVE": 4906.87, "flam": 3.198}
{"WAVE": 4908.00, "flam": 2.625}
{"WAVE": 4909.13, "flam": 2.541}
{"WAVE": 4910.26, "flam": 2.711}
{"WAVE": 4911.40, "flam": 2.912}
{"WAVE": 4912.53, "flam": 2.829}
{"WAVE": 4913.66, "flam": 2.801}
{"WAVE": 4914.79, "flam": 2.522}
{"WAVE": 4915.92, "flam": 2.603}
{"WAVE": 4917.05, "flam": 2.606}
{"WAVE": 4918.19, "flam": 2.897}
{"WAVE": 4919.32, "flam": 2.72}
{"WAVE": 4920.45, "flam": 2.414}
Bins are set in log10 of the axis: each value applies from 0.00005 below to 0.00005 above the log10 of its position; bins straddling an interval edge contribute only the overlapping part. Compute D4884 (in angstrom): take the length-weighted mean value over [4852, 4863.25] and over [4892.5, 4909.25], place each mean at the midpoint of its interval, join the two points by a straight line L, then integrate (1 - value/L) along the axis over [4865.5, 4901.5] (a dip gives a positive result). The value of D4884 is 0.8 angstrom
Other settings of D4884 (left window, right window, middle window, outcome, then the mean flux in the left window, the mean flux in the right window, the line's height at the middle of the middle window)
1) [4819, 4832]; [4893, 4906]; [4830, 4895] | 3.3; 2.73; 2.78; 2.76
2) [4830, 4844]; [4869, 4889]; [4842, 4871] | 0.8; 2.77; 2.49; 2.64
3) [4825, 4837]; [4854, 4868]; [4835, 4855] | -0.6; 2.75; 2.52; 2.64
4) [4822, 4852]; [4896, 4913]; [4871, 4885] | 1.1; 2.71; 2.77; 2.75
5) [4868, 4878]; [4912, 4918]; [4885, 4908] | -1.2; 2.49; 2.68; 2.6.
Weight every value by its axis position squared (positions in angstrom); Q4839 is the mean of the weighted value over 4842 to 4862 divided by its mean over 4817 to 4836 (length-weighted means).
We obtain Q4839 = 0.94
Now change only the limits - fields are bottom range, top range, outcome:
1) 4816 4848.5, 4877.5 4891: 0.93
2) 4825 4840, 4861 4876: 0.90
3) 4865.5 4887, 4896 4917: 1.11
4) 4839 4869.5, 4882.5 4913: 1.07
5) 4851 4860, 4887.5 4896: 1.07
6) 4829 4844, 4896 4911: 1.02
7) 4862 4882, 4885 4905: 1.10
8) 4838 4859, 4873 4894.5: 0.98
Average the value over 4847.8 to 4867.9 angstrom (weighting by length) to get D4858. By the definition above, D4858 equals 2.53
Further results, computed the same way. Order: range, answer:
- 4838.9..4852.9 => 2.66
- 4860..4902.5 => 2.59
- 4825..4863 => 2.67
